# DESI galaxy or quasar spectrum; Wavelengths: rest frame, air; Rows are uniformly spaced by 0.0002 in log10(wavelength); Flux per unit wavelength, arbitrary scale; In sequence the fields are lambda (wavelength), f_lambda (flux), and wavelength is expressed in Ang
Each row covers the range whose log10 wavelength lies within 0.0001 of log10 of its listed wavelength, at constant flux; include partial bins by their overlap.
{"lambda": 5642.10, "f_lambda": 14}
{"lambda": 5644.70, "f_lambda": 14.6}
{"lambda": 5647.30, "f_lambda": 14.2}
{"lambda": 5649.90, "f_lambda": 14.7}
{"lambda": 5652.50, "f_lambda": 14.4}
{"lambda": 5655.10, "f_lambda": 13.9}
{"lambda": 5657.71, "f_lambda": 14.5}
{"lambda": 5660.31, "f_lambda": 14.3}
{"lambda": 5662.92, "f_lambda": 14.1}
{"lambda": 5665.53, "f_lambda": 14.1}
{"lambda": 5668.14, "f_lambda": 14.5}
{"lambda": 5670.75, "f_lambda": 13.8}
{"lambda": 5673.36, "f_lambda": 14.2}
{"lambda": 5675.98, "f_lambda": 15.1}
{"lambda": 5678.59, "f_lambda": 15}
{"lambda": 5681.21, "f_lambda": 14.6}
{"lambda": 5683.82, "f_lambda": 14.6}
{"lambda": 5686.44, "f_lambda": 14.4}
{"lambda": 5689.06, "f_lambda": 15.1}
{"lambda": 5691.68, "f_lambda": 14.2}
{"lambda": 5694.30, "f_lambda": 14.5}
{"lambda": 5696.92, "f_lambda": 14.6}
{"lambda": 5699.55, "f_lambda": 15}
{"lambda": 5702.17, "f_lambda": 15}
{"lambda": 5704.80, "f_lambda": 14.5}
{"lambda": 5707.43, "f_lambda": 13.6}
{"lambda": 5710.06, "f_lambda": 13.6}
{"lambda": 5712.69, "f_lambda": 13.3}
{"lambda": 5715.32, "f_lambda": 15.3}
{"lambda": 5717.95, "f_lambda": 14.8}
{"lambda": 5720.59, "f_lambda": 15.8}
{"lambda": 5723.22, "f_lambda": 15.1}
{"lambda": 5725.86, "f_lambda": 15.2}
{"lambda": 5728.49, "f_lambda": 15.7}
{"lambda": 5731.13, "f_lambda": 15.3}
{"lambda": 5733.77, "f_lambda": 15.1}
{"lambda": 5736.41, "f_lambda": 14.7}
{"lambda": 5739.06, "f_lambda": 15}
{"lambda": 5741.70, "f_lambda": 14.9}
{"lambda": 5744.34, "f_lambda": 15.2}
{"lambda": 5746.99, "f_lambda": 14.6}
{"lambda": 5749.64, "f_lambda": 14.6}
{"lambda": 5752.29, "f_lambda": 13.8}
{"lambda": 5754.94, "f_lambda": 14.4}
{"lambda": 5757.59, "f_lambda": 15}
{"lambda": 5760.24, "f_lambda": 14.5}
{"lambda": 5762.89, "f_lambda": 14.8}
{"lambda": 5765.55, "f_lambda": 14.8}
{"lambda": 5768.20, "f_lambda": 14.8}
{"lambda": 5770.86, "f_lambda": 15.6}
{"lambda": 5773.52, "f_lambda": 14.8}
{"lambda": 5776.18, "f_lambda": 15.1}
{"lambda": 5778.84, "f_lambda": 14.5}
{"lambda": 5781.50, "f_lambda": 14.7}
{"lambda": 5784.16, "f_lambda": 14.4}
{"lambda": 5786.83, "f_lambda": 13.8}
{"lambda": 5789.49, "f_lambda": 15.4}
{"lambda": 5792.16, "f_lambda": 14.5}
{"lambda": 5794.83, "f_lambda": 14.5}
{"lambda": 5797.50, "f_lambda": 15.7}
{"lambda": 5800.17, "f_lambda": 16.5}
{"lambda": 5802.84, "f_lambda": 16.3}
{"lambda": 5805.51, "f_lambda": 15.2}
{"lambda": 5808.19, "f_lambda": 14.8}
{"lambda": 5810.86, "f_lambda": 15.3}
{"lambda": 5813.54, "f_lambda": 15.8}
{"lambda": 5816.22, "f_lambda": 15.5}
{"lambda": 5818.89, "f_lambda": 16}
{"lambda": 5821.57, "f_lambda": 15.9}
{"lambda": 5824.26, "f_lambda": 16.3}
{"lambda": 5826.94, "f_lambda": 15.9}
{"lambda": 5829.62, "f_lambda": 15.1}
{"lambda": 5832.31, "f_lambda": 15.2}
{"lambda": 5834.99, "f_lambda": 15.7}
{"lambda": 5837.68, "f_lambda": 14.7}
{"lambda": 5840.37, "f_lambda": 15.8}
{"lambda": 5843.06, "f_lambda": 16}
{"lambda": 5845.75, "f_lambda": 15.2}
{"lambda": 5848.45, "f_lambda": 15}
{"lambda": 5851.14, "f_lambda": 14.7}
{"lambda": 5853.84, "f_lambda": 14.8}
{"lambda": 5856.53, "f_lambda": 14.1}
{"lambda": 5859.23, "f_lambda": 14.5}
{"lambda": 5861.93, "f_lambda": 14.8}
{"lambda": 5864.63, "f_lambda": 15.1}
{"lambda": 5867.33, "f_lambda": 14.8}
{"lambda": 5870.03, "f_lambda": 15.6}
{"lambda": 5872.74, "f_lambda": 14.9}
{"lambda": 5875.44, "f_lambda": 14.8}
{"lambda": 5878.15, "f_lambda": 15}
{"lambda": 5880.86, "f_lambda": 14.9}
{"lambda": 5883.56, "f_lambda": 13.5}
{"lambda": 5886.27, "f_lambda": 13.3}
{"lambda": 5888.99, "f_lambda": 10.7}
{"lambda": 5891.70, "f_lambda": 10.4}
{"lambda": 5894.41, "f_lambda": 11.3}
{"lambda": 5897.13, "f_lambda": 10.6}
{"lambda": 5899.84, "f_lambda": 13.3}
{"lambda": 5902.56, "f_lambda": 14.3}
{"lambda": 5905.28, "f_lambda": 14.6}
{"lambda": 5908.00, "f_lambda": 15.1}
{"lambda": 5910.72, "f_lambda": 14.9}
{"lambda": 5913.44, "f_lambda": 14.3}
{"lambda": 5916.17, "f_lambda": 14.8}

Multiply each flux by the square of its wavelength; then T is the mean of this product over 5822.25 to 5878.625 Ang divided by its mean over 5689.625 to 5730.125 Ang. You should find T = 1.1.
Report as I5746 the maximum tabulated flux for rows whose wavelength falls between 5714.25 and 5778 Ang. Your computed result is 15.8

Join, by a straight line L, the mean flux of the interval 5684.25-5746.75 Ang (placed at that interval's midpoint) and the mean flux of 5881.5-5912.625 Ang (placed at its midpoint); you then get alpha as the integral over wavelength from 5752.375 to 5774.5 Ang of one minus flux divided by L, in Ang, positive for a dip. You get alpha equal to -0.7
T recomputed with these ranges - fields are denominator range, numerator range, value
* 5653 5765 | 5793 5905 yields 1.05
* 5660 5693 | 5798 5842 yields 1.14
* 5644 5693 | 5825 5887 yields 1.11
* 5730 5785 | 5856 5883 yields 1.04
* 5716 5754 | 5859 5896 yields 0.97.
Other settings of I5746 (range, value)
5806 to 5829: 16.3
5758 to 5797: 15.6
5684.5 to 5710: 15.1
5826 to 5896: 16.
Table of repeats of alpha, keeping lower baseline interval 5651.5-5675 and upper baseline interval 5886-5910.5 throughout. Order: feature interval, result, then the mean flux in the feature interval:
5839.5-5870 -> -4.7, 15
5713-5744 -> -3.0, 15.1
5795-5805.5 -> -2.0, 15.9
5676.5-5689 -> -0.6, 14.7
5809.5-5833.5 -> -4.5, 15.7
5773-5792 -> -1.7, 14.7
